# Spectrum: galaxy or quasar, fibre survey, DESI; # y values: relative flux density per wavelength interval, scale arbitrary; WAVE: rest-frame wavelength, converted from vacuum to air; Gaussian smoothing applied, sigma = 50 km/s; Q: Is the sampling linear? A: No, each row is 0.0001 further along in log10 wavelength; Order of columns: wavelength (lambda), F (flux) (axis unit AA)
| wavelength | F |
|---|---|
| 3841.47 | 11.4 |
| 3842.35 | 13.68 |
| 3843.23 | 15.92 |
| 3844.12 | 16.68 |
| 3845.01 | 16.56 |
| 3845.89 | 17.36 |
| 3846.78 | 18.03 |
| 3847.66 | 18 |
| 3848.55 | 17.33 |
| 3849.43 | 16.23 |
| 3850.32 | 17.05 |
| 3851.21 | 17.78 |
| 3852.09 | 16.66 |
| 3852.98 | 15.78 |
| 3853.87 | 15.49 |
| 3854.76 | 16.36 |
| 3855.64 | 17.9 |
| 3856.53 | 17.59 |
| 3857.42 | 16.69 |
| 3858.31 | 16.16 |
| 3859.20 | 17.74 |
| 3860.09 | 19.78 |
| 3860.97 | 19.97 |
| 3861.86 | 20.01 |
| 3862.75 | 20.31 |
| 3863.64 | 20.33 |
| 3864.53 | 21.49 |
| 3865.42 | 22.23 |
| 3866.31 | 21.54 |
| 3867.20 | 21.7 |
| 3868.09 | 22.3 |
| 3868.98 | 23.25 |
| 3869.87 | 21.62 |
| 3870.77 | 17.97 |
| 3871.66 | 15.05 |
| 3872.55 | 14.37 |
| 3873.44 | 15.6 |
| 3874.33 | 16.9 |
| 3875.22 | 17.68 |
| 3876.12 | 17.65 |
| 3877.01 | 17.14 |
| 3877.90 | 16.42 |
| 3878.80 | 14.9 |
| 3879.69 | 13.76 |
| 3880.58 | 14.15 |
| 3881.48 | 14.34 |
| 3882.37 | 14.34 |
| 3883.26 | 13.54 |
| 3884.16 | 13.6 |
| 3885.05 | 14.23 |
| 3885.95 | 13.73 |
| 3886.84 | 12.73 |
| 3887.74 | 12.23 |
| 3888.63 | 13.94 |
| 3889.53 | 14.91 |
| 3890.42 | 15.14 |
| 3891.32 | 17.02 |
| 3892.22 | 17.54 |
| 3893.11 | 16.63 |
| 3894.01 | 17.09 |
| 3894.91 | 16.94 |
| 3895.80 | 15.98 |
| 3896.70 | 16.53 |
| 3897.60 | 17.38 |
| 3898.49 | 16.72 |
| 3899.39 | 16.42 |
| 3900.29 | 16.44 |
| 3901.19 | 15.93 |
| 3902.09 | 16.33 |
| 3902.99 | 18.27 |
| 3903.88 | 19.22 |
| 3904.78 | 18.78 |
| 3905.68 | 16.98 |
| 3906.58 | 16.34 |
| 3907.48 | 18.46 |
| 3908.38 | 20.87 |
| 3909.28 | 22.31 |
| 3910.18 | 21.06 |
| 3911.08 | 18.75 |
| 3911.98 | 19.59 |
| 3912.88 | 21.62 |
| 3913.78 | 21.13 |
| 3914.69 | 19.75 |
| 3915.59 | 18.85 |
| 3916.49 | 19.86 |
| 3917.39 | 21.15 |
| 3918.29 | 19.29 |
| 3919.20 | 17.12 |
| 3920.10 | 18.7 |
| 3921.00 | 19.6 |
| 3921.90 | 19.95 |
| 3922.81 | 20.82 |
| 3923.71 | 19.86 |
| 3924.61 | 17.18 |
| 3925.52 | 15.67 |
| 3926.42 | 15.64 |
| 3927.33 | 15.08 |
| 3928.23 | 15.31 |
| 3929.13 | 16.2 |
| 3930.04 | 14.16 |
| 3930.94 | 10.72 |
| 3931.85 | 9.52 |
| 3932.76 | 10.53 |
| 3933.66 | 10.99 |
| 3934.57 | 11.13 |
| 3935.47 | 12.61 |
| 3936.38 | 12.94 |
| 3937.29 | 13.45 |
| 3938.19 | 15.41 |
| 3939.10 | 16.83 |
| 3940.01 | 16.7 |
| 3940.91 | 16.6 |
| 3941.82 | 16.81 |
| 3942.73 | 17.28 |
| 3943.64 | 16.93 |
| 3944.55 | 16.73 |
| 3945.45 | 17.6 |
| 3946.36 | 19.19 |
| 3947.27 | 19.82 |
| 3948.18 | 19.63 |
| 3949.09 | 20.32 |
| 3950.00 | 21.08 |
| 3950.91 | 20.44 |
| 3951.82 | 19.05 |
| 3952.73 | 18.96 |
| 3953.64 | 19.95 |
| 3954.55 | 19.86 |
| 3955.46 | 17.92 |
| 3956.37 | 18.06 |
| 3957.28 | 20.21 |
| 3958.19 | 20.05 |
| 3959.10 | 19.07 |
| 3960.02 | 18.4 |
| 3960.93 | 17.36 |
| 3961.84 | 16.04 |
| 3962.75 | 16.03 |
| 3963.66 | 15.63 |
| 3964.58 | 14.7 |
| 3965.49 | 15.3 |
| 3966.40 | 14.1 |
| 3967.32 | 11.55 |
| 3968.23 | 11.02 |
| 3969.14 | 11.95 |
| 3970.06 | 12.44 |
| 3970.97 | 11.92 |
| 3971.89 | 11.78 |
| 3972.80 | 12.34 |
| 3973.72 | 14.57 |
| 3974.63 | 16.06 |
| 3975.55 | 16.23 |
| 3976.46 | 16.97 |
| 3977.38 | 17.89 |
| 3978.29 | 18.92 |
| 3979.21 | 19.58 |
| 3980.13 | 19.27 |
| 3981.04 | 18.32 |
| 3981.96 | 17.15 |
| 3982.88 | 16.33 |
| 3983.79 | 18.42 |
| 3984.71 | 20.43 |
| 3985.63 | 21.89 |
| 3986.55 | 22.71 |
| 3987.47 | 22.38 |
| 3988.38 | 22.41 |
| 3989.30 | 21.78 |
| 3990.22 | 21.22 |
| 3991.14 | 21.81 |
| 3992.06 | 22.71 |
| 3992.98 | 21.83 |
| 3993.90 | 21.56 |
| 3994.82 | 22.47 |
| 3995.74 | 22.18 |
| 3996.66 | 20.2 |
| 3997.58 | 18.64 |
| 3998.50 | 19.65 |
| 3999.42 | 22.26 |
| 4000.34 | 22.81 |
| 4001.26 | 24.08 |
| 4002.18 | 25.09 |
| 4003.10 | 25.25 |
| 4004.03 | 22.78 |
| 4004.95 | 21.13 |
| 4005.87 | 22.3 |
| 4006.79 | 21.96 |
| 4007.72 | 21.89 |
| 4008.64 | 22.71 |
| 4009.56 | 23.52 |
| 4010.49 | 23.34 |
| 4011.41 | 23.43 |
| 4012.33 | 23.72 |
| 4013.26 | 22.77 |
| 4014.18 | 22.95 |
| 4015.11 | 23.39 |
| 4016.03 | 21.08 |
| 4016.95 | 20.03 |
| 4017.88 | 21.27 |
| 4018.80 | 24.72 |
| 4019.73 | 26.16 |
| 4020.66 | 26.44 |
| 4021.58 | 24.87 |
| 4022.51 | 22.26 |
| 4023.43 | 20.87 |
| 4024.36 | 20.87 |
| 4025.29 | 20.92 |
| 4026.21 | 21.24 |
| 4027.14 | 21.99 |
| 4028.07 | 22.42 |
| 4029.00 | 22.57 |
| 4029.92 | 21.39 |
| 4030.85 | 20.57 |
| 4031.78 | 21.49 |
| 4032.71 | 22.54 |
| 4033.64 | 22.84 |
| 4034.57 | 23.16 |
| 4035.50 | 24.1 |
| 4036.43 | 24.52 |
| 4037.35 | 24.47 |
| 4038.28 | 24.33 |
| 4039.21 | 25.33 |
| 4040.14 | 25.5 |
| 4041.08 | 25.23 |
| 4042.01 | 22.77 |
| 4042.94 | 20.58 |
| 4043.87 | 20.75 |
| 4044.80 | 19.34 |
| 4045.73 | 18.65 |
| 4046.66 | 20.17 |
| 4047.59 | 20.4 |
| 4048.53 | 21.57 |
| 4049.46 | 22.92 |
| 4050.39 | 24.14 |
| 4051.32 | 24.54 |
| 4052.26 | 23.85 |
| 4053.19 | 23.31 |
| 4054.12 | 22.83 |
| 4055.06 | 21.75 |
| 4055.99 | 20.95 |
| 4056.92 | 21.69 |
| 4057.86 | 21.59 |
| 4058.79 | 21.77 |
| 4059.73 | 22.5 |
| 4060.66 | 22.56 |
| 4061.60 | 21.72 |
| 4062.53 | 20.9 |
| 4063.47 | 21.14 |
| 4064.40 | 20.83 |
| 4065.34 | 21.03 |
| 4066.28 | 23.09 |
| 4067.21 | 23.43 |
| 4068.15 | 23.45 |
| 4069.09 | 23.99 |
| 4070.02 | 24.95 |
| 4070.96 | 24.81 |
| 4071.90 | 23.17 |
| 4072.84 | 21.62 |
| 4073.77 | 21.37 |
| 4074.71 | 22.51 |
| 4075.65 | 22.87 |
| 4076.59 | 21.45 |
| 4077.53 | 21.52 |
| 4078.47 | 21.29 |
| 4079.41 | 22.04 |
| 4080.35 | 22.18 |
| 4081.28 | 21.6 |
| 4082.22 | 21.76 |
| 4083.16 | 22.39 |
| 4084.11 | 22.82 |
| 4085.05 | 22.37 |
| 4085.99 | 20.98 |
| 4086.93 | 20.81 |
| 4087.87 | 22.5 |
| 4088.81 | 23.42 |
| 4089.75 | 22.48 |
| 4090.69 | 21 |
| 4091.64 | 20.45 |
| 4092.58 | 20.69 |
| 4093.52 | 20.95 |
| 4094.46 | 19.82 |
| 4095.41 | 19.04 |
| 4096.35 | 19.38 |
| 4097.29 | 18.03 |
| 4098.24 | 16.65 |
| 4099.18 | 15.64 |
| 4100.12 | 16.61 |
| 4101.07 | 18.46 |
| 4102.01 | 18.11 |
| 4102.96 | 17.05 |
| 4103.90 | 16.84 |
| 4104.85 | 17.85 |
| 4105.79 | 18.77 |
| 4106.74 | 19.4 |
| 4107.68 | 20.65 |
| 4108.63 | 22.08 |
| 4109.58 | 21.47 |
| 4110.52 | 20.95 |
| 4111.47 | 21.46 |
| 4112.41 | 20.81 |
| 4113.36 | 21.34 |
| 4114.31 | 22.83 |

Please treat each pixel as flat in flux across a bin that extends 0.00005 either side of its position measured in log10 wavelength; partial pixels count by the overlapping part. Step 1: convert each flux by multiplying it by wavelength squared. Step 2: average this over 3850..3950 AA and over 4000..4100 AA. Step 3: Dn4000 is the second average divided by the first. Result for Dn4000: 1.4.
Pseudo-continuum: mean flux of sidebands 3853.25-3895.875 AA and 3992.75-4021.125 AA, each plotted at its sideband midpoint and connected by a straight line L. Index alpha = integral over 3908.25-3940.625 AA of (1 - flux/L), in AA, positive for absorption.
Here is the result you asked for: 3.7 AA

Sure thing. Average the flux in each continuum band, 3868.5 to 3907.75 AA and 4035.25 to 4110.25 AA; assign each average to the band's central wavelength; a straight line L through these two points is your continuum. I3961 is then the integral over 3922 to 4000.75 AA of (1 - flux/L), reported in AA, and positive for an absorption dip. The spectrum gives 4.1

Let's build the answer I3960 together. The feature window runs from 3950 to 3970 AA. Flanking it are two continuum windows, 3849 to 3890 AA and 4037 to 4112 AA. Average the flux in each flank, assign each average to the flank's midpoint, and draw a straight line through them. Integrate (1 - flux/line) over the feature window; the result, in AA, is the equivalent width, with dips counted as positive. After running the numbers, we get 2.1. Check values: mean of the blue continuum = 17.1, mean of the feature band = 16.9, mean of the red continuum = 21.4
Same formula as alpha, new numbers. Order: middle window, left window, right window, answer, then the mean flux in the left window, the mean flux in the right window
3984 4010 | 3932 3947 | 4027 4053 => -3.7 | 15.1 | 22.6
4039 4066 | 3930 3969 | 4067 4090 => -1.1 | 16.3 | 22.5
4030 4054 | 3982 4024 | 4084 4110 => -1.7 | 22.2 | 19.7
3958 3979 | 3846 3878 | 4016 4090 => 5.5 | 18.3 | 22.4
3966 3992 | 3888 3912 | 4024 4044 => 4.2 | 17.4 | 22.7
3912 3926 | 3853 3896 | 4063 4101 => -1.1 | 17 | 21.4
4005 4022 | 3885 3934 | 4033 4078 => -1.7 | 17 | 22.5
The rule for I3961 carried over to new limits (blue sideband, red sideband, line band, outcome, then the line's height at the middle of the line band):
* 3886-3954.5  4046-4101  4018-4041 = -3.2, 20.3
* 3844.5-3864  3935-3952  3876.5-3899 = 2.9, 17.5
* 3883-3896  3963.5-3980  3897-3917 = -5.0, 14.9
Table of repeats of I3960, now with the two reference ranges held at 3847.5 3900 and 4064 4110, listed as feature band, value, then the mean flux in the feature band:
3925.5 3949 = 3.8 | 15.2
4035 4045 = -1.7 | 23.5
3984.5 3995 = -1.5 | 21.9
